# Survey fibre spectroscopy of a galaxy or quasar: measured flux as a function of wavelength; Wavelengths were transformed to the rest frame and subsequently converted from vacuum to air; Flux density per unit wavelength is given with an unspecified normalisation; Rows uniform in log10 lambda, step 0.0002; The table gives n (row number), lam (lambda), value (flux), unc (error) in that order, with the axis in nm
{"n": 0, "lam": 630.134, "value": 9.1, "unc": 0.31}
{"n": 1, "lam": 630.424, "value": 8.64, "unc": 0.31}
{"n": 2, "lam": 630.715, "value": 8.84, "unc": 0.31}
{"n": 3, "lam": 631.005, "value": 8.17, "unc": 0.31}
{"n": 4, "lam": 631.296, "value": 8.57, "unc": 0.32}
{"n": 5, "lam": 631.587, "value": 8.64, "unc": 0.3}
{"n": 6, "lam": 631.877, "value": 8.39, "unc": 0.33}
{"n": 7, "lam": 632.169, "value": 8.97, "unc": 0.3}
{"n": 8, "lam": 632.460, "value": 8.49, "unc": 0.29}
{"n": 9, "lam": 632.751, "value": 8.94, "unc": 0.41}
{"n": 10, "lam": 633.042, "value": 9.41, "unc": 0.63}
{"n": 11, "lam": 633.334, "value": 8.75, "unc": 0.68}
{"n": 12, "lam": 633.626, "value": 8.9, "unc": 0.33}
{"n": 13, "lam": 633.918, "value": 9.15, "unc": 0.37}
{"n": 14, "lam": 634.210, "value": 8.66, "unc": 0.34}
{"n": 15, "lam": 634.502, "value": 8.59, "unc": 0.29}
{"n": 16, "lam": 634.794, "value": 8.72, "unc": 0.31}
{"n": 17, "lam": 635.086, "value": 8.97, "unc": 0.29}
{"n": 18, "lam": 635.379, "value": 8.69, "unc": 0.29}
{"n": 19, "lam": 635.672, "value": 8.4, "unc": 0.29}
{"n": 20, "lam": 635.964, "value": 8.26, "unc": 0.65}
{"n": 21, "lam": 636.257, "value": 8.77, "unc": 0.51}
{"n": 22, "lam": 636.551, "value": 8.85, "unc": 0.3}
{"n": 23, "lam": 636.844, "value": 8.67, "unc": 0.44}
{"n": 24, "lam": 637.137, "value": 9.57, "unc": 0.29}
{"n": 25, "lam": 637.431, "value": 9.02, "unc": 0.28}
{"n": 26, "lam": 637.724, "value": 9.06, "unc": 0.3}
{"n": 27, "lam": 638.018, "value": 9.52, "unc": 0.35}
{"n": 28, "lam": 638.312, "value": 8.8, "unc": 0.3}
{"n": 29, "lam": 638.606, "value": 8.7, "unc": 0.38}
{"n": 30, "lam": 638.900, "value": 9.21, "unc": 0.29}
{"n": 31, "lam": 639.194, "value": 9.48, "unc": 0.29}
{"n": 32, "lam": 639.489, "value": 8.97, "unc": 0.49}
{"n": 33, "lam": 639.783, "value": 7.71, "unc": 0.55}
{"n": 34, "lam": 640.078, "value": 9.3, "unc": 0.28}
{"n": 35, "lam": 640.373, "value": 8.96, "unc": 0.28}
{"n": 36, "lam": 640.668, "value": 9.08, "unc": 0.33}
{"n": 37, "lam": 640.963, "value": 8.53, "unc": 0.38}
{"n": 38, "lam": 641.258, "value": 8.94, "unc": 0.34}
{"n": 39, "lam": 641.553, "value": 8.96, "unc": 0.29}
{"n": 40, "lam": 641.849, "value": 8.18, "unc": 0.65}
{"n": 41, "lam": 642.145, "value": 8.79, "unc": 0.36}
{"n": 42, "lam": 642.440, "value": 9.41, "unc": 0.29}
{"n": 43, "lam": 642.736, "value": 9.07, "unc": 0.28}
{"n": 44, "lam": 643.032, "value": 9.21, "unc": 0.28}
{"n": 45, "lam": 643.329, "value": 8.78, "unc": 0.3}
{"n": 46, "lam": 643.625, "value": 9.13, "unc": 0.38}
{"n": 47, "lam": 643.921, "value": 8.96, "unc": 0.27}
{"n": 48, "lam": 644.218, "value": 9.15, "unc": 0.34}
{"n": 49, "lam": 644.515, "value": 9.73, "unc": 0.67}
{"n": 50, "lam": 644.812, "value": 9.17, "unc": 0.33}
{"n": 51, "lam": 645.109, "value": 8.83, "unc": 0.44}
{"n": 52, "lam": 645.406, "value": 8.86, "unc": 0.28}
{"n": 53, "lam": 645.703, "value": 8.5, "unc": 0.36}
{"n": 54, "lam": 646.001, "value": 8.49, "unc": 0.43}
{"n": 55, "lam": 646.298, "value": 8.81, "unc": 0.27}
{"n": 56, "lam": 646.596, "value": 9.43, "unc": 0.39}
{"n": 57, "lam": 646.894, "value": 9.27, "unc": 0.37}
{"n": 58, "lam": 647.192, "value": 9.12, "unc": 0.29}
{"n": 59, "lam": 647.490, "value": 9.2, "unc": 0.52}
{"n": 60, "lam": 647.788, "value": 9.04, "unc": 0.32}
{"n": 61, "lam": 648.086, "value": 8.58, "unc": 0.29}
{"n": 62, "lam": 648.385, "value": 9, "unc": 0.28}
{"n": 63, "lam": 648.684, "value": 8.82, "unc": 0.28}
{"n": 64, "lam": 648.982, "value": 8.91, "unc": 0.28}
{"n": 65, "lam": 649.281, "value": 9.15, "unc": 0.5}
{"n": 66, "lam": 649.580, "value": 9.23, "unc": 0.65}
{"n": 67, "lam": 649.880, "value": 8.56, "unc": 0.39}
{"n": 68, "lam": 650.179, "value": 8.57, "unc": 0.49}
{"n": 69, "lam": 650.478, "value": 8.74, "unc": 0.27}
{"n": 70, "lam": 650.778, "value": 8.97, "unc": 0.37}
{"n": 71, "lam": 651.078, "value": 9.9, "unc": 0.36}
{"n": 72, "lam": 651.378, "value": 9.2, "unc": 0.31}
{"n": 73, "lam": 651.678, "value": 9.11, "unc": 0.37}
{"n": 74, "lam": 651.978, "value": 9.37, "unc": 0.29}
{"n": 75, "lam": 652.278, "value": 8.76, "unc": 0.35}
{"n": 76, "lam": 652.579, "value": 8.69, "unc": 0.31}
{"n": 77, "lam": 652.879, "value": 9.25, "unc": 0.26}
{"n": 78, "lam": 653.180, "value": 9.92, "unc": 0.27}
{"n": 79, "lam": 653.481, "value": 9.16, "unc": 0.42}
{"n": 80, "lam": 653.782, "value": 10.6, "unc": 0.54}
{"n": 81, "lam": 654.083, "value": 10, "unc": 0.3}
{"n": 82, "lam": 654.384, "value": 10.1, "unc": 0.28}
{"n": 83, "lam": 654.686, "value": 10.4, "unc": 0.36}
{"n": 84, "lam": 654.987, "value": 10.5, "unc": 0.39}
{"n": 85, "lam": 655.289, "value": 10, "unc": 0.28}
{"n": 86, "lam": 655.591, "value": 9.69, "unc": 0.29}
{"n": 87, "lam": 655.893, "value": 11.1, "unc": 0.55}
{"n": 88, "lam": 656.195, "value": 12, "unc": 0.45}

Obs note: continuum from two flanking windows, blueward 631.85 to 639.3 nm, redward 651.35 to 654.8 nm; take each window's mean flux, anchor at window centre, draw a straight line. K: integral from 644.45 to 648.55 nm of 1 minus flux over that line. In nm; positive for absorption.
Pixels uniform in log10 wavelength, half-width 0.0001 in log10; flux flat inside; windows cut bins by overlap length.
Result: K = 0.14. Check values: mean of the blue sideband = 8.89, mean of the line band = 8.99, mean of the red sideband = 9.55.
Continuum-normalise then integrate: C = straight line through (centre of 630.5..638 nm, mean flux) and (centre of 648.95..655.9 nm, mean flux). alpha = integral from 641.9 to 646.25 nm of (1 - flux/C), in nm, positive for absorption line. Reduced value 0.083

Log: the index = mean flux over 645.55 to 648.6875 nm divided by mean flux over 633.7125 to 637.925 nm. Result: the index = 1.0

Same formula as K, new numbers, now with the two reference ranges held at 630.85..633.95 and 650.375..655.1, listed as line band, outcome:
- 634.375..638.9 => 0.03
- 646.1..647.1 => 0.02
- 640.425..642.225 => 0.07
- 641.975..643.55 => 0.02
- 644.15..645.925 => 0.04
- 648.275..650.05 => 0.09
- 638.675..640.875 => 0.02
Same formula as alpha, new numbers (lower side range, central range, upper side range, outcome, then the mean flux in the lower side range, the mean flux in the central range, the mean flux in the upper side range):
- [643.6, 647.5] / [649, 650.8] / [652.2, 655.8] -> 0.11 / 9.04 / 8.86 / 9.8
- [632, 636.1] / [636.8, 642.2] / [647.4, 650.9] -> -0.07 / 8.78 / 8.92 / 8.89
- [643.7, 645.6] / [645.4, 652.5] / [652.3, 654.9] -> 0.32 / 9.1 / 8.98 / 9.73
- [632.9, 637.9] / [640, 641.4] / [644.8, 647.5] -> -0.01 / 8.85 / 8.95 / 8.95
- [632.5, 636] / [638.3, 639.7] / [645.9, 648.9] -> -0.02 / 8.8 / 9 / 8.98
